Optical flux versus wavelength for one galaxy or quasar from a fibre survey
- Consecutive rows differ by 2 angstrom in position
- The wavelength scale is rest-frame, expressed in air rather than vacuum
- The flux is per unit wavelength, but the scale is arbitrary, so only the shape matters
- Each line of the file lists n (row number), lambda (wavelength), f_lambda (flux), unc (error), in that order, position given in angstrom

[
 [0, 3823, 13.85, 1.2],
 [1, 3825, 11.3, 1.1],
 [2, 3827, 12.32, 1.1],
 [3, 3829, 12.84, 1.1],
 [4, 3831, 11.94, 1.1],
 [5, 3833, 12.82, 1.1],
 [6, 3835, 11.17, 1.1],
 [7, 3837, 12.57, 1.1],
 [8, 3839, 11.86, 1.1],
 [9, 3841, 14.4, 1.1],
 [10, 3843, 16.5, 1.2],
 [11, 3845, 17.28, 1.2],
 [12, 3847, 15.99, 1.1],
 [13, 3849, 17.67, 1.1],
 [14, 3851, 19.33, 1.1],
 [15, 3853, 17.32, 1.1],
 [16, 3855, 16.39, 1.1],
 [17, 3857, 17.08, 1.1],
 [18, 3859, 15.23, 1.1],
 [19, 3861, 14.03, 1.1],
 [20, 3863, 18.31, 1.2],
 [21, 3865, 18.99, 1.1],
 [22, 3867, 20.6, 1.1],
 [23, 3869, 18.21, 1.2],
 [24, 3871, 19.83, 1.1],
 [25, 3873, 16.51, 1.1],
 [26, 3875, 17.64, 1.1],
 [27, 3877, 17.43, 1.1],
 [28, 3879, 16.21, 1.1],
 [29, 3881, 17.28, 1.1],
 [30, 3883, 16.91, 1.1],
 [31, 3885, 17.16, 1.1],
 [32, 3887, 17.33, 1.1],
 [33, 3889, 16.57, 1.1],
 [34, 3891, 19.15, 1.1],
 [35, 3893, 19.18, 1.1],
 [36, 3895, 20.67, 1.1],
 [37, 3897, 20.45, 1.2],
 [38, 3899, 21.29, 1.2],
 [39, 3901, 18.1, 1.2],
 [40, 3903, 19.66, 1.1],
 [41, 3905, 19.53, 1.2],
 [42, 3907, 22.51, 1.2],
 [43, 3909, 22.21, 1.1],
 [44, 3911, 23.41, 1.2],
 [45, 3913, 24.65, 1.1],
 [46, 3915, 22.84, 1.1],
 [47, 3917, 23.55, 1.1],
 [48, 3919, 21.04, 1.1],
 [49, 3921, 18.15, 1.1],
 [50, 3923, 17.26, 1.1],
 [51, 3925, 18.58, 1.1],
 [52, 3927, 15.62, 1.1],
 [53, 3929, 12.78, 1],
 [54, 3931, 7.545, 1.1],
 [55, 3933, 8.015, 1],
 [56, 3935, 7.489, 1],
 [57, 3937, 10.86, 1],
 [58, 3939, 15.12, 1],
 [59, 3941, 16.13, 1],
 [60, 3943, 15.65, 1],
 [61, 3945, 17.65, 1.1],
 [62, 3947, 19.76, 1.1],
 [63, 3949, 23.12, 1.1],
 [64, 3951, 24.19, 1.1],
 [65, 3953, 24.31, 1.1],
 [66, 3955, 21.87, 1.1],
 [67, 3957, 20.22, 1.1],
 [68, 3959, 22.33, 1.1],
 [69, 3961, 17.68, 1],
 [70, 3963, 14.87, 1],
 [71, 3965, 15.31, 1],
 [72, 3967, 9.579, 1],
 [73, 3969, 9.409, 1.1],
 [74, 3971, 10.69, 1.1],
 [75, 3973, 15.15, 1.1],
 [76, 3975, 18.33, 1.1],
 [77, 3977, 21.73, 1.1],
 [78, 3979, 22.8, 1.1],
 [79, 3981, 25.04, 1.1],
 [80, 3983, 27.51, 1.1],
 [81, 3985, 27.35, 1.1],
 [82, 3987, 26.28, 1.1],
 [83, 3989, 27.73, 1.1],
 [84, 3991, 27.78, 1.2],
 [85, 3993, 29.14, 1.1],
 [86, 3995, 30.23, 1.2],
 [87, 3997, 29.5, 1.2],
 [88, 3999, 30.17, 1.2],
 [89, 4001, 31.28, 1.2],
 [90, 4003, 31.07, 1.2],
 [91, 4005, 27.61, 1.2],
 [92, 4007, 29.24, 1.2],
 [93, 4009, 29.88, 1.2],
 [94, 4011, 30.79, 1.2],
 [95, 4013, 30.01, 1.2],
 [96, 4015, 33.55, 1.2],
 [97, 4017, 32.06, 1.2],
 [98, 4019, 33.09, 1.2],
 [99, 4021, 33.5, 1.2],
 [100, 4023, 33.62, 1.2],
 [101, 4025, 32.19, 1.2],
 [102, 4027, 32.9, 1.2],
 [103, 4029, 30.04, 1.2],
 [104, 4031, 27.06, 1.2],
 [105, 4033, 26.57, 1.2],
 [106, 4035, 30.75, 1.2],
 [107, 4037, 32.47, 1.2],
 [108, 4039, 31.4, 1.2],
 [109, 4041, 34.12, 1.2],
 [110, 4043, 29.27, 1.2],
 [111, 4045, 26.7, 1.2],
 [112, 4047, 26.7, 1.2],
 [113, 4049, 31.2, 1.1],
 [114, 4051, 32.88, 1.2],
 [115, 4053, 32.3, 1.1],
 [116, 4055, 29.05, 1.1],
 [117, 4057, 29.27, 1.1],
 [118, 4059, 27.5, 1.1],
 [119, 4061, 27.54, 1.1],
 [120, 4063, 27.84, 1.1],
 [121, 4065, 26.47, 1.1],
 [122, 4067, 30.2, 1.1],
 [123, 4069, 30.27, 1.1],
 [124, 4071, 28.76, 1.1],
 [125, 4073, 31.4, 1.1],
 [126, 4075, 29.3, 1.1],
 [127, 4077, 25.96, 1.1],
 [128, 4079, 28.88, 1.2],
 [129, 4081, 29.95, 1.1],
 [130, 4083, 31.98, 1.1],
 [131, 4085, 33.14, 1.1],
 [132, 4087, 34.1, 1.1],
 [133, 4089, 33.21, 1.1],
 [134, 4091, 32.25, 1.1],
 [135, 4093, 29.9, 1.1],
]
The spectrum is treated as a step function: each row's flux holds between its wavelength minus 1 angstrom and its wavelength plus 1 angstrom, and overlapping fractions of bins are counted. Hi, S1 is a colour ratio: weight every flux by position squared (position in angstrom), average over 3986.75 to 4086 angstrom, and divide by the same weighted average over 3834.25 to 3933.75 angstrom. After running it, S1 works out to 1.8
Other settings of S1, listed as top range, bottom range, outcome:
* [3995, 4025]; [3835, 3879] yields 2.02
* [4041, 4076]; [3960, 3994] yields 1.50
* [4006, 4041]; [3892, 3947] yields 1.85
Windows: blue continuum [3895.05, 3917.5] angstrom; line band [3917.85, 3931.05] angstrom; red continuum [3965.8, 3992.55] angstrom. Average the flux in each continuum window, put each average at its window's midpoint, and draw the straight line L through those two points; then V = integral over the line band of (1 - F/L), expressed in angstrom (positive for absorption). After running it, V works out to 3.00 angstrom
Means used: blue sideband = 21.6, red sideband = 20.9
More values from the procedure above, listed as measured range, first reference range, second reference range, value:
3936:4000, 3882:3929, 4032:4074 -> 8.5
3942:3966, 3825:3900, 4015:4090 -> 3.6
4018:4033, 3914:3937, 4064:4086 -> -3.9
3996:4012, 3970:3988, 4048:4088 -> -4.0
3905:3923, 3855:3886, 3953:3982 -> -4.4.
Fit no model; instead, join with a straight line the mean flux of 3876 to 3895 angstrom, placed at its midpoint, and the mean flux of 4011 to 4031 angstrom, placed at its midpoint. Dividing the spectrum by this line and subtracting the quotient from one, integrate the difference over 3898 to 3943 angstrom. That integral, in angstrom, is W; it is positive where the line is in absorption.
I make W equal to 7.4 angstrom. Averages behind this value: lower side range 17.6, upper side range 32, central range 17.5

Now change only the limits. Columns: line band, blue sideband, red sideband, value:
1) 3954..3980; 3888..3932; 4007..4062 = 8.0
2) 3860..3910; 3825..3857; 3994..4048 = -0.2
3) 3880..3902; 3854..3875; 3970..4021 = 1.1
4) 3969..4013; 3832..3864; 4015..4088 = 0.3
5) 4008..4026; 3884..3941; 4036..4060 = -3.1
